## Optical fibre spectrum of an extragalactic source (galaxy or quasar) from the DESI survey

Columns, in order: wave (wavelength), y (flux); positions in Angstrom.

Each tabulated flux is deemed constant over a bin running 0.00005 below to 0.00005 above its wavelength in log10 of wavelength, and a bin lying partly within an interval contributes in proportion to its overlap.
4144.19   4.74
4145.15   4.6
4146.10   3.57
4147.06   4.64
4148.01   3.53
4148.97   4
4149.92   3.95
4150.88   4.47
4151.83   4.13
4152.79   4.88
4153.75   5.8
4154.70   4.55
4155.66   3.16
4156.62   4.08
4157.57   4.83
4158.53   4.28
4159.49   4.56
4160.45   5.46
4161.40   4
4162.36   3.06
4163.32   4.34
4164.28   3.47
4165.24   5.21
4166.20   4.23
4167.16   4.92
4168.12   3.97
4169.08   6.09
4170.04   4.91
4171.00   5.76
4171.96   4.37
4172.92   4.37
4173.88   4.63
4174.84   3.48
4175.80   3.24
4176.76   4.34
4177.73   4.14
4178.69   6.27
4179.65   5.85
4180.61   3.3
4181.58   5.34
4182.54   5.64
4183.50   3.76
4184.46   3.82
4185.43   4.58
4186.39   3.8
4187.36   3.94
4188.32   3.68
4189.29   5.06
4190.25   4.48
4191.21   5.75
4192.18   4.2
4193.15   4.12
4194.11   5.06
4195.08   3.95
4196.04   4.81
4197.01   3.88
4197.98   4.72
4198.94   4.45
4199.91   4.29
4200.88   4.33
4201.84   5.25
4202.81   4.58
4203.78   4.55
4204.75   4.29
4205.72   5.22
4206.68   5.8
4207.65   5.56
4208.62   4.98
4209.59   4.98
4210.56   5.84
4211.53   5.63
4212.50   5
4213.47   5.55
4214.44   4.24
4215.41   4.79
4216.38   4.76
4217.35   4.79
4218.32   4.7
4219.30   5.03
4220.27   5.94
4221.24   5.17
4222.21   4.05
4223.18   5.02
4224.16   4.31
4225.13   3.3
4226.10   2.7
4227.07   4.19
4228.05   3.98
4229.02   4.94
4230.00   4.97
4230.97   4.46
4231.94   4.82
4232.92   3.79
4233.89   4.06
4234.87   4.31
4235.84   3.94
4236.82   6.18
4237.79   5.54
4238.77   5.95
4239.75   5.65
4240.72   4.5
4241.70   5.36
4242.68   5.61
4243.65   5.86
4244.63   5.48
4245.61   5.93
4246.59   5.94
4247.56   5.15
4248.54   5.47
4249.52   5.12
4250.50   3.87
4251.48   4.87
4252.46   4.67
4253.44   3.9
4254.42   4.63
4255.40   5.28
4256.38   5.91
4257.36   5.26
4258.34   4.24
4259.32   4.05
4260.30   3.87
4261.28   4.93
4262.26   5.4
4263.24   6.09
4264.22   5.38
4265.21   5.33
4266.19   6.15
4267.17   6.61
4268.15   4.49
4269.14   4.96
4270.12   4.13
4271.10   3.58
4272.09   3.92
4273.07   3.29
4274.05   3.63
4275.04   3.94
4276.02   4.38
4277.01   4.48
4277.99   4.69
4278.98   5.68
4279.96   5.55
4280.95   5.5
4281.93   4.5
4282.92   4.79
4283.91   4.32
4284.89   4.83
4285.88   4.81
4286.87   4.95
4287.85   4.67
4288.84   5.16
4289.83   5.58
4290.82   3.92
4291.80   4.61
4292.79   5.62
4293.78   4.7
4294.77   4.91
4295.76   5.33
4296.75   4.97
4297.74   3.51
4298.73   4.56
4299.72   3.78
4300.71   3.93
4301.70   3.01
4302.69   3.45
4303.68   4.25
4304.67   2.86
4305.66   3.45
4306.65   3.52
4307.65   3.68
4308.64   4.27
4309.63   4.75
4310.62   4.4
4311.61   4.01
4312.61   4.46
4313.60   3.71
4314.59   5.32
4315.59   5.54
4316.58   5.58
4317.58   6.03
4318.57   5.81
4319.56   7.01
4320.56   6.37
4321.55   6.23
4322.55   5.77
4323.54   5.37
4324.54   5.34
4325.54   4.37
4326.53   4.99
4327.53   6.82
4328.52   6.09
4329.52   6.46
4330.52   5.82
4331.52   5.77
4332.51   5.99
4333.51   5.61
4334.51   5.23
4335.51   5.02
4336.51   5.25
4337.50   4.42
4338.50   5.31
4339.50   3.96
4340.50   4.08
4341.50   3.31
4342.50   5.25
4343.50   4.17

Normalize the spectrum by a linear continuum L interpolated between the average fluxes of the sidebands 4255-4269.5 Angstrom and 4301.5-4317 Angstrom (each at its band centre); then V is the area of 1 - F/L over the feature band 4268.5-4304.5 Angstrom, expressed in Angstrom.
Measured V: 1.33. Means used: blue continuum 5.2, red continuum 4.16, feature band 4.48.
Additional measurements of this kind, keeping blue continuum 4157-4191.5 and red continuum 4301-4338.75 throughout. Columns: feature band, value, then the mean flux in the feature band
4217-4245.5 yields -0.4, 4.79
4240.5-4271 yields -1.9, 5.1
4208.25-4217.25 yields -0.8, 5.07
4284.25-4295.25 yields 0.1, 4.88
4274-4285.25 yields 0.4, 4.73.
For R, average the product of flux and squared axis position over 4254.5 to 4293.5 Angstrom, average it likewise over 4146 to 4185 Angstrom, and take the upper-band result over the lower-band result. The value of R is 1.14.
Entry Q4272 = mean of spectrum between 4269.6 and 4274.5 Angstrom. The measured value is 3.72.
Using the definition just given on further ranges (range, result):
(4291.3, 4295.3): 4.96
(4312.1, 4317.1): 4.92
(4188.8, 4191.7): 5.09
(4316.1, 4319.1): 5.83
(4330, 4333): 5.87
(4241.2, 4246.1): 5.64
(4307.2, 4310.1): 4.24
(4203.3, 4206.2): 4.69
